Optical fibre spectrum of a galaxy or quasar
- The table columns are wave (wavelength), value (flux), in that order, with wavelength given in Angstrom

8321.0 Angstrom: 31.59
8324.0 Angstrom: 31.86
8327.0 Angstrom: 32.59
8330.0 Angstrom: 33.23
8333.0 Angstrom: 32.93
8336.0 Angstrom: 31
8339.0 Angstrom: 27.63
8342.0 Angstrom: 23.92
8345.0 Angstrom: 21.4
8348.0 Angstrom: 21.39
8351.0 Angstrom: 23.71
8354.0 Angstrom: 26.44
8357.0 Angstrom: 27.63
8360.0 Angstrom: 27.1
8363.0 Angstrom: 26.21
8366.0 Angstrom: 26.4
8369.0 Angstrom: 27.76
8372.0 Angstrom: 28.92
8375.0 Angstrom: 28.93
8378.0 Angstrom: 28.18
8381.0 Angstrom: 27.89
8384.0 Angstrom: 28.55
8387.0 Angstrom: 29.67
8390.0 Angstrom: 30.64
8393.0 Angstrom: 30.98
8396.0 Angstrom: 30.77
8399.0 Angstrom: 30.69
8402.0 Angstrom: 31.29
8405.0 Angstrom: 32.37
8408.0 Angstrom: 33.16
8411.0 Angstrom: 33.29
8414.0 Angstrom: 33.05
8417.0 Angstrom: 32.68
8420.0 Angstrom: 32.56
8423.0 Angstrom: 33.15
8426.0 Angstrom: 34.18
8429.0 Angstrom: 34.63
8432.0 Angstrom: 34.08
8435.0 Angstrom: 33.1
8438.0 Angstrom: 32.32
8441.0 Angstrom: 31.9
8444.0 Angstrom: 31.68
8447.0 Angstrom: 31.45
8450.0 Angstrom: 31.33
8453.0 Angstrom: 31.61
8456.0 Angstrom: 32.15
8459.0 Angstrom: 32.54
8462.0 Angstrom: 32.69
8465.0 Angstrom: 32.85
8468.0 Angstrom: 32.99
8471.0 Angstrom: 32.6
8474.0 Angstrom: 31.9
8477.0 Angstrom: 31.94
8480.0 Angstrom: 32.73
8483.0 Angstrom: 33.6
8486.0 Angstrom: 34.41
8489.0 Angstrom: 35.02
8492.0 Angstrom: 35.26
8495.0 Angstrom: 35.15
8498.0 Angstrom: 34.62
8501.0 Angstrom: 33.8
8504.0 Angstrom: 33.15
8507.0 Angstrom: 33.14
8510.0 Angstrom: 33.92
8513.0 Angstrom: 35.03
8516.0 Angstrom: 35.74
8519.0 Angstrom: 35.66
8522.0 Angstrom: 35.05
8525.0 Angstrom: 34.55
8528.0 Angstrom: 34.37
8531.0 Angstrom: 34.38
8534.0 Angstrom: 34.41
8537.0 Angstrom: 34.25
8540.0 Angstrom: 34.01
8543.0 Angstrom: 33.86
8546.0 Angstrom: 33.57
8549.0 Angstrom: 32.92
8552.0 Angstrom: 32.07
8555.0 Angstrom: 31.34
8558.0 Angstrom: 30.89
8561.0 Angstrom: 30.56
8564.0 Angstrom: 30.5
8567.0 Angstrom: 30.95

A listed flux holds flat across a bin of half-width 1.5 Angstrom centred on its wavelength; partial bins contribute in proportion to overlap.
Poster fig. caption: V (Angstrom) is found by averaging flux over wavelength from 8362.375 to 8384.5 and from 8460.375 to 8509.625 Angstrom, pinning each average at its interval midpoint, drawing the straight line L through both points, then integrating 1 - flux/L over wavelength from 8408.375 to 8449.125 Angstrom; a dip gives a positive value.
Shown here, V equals -3.0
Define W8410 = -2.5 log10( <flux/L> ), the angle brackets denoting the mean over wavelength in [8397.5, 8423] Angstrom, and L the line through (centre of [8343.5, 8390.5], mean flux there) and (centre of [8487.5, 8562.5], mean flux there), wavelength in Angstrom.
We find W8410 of -0.130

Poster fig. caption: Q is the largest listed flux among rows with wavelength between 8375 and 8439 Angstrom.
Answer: 34.63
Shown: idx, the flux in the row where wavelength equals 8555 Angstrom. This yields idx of 31.34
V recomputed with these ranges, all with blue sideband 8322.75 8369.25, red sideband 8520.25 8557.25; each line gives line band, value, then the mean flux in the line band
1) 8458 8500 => -2.21 Angstrom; 33.5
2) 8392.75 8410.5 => -1.43 Angstrom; 31.7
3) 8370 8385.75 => 0.04 Angstrom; 28.5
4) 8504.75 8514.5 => -0.36 Angstrom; 34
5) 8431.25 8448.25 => -1.02 Angstrom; 32.4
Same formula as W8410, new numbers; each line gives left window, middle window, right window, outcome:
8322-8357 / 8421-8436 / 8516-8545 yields -0.095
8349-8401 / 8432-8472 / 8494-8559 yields -0.041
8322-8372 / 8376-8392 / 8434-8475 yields 0.007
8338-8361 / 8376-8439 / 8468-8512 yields -0.118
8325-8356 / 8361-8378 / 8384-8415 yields 0.067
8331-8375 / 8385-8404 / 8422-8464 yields -0.043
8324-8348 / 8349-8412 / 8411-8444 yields 0.069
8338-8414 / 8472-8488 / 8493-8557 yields -0.022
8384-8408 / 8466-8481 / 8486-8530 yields 0.034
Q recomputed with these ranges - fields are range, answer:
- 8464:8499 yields 35.26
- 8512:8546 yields 35.74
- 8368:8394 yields 30.98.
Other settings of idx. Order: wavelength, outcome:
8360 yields 27.1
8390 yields 30.64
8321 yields 31.59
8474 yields 31.9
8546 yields 33.57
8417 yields 32.68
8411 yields 33.29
